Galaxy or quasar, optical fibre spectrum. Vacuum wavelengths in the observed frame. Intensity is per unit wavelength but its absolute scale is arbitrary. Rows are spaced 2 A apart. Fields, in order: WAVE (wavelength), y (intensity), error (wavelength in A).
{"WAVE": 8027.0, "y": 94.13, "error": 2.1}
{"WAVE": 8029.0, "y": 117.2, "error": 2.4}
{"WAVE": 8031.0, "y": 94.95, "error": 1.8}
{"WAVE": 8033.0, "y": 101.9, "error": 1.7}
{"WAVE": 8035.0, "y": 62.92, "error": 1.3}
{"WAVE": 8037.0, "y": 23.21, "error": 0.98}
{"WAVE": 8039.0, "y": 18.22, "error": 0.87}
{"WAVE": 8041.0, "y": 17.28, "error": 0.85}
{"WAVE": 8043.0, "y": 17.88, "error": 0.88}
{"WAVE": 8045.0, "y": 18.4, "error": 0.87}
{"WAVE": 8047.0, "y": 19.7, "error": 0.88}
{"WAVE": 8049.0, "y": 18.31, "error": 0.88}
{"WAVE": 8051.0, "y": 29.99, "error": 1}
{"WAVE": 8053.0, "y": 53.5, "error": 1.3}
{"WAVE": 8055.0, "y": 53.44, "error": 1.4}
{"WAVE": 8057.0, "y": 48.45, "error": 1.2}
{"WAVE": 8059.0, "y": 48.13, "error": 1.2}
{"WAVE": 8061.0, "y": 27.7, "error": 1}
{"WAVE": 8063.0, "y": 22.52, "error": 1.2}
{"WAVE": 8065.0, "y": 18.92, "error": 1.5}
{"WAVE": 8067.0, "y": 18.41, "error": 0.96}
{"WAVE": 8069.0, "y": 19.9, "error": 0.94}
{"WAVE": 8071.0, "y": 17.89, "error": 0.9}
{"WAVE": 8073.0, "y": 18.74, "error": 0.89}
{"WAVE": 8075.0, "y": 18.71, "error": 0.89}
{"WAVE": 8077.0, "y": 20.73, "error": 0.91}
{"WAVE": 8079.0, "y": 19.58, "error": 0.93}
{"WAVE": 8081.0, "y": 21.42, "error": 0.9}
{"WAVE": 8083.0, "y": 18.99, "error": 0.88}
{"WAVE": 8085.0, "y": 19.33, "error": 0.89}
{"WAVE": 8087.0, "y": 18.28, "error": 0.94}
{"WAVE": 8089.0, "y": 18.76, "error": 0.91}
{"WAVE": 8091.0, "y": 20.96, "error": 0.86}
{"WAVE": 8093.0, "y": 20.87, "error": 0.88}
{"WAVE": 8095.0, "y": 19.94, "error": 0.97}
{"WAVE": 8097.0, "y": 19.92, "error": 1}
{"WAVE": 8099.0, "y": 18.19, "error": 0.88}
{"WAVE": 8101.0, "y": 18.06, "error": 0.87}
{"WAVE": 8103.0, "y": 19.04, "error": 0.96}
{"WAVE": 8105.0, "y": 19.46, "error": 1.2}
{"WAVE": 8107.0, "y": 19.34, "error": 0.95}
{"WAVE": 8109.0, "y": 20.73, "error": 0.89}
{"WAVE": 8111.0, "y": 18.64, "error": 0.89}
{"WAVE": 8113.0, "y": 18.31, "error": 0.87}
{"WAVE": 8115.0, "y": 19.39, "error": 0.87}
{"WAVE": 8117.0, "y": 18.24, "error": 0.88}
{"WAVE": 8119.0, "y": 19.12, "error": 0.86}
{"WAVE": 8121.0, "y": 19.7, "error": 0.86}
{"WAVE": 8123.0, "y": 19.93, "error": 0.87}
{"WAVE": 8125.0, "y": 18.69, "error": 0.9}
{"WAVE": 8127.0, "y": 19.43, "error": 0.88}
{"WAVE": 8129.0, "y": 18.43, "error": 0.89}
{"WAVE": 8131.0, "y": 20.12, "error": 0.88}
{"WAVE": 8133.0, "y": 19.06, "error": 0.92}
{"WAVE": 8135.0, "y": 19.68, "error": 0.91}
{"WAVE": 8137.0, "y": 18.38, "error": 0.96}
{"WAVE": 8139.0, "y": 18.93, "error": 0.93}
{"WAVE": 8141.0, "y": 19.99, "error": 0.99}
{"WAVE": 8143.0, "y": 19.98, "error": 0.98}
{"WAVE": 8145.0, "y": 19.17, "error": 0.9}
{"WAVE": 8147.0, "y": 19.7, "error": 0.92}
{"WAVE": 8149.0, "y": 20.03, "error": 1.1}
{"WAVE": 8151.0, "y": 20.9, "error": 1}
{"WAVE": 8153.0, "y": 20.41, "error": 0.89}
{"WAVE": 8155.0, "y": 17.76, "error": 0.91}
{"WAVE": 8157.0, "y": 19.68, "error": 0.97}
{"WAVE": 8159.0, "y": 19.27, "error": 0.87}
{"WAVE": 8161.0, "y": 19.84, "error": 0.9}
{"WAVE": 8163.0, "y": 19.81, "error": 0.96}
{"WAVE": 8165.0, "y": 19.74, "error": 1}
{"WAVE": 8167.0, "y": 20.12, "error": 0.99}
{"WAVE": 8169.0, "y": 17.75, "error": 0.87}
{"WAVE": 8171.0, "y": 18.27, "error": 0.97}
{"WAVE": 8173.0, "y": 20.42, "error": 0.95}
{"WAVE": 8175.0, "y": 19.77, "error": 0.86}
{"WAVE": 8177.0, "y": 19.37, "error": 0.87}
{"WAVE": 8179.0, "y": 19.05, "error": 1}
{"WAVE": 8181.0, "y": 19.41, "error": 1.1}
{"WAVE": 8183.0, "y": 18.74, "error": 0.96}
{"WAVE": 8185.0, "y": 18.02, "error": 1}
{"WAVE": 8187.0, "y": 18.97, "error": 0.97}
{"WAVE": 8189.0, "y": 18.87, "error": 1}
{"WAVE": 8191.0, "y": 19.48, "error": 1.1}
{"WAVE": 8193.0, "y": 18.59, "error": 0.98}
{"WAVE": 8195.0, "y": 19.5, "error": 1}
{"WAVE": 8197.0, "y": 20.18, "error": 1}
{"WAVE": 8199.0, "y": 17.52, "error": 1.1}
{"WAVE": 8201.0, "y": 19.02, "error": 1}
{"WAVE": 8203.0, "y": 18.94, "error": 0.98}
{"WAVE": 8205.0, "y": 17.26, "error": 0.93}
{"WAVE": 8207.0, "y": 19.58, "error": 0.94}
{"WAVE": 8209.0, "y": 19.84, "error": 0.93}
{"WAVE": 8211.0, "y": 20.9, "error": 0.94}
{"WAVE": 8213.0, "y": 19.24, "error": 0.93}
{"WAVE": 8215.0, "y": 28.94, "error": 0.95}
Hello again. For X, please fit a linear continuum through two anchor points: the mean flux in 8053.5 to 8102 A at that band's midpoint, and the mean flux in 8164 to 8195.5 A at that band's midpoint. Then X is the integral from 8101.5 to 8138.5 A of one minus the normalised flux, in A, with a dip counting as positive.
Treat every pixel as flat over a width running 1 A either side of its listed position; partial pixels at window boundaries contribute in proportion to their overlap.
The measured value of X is 4.7 A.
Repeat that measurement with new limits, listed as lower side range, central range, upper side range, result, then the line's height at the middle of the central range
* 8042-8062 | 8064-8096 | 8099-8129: 8.76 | 27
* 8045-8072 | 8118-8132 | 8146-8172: 2.25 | 23.1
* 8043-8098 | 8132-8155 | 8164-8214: 1.84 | 21.3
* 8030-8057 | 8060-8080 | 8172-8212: 9.07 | 37.1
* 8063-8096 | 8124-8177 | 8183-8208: -0.91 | 19.1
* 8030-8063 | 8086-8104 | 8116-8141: 5.47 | 27.8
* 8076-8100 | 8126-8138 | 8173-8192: 0.18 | 19.5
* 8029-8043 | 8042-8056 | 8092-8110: 5.00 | 48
